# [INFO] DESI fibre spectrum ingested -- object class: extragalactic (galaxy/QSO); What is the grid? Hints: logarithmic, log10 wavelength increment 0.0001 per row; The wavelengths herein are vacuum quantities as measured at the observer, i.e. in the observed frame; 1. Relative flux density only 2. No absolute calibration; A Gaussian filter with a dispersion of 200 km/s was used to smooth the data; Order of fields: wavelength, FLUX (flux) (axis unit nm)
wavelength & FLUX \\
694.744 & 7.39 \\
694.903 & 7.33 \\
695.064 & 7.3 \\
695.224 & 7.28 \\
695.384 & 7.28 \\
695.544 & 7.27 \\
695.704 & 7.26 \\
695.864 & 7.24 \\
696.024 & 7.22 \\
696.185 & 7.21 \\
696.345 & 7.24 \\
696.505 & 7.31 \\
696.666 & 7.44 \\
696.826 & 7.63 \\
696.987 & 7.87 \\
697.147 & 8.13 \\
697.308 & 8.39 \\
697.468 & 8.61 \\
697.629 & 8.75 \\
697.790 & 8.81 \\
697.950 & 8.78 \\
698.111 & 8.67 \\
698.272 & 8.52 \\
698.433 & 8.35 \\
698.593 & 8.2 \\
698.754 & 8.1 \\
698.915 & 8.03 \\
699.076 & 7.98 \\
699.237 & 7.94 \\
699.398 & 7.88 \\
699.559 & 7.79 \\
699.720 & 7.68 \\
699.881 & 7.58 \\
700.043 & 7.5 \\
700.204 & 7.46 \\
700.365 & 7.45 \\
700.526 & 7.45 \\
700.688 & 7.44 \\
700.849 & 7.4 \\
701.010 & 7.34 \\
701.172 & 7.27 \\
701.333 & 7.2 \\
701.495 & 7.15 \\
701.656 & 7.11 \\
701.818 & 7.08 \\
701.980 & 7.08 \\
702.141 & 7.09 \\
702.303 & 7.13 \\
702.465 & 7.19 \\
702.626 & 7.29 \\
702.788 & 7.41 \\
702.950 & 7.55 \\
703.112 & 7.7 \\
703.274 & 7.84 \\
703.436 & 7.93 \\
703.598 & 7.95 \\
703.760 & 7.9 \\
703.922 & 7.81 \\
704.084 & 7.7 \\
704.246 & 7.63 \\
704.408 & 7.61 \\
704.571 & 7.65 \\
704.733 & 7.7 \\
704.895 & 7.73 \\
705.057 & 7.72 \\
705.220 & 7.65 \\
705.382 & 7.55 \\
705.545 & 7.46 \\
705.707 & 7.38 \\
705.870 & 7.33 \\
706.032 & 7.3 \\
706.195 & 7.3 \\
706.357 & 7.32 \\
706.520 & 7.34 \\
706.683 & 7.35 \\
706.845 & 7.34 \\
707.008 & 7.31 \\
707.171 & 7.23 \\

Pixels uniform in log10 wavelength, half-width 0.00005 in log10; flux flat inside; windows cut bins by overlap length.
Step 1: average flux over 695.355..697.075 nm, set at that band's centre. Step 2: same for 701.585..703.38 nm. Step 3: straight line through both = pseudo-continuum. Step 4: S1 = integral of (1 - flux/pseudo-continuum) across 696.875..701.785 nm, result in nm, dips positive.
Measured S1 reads -0.359 nm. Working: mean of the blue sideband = 7.37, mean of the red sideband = 7.32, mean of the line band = 7.88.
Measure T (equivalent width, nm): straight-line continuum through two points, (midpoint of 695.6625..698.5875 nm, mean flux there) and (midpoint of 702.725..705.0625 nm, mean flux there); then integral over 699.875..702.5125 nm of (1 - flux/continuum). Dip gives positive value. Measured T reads 0.18 nm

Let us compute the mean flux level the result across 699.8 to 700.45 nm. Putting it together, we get 7.5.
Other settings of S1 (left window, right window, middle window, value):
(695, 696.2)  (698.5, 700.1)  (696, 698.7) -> -0.19 nm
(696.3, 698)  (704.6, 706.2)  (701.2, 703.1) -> 0.13 nm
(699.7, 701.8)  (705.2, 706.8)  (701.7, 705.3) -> -0.09 nm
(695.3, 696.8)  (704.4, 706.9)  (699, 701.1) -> -0.07 nm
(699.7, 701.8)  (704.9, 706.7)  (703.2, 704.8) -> -0.08 nm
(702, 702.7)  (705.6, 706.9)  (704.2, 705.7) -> -0.07 nm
